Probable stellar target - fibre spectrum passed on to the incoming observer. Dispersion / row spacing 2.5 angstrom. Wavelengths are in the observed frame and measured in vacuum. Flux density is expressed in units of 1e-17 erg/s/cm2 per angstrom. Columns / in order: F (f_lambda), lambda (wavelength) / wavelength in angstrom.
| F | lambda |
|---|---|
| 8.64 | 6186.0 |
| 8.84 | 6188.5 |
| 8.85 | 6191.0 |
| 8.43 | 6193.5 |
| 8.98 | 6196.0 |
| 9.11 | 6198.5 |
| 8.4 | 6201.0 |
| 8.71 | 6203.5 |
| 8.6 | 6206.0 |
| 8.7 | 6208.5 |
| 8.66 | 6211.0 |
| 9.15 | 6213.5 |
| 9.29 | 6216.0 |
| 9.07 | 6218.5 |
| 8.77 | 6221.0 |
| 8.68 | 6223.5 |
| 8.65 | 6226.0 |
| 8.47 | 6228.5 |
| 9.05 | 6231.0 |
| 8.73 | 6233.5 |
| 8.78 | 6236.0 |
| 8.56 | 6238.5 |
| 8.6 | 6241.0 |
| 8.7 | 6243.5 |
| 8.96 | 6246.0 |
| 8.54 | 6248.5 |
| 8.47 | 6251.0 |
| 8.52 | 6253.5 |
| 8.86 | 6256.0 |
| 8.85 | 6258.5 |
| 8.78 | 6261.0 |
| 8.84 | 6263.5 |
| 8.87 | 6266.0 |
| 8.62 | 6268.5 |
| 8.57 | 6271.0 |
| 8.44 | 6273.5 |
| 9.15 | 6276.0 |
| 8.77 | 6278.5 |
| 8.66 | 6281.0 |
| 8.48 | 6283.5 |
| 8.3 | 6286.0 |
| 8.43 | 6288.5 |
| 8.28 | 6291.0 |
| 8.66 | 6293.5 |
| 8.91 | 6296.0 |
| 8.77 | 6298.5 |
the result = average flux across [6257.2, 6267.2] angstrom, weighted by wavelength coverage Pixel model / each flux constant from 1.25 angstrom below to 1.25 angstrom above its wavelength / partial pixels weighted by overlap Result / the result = 8.83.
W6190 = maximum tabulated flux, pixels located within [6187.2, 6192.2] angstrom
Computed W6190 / 8.85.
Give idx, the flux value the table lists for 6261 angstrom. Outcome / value 8.78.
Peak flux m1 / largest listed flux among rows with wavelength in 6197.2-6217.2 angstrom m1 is 9.29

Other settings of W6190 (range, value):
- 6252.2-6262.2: 8.86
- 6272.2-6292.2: 9.15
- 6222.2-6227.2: 8.68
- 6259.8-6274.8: 8.87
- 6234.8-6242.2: 8.78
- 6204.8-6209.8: 8.7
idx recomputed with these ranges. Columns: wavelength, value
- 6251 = 8.47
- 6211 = 8.66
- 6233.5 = 8.73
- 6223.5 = 8.68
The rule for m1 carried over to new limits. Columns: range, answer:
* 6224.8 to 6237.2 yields 9.05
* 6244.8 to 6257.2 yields 8.96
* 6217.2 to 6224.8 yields 9.07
